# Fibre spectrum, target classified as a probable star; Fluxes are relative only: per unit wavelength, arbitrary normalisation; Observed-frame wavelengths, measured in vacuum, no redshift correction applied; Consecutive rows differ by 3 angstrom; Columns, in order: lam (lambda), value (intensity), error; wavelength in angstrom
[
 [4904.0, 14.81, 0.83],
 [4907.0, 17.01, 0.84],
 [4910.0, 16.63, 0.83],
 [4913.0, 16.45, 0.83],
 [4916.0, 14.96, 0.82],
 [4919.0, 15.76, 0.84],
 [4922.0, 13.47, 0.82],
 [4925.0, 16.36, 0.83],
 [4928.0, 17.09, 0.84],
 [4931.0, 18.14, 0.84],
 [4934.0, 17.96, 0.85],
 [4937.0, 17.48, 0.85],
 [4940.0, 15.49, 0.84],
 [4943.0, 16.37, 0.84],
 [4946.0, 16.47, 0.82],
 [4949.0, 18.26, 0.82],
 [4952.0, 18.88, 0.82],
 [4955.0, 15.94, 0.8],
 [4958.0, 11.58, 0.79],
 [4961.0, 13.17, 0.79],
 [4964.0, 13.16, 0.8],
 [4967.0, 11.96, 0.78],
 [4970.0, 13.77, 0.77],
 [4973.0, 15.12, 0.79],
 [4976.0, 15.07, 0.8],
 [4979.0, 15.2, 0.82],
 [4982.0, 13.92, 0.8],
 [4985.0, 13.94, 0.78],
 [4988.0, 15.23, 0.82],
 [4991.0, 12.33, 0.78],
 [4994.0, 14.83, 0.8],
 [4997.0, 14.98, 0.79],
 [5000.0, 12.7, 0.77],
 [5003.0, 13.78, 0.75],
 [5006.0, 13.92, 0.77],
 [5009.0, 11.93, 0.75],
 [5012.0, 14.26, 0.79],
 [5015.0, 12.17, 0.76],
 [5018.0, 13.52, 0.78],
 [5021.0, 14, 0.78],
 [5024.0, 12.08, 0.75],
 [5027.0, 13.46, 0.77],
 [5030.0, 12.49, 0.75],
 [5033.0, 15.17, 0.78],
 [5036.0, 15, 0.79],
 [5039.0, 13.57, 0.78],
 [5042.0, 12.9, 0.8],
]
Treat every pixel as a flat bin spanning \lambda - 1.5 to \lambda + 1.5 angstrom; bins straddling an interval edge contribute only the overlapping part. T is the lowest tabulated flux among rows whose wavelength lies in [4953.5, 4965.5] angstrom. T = 11.58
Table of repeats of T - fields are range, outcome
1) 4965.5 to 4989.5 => 11.96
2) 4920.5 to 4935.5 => 13.47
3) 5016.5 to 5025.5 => 12.08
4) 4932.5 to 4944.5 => 15.49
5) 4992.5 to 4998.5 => 14.83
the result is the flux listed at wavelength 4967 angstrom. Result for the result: 11.96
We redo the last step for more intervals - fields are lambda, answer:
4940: 15.49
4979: 15.2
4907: 17.01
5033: 15.17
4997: 14.98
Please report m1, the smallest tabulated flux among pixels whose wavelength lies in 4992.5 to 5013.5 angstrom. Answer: 11.93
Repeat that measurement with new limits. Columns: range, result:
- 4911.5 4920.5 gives 14.96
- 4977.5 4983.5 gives 13.92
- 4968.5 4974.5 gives 13.77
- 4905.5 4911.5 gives 16.63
